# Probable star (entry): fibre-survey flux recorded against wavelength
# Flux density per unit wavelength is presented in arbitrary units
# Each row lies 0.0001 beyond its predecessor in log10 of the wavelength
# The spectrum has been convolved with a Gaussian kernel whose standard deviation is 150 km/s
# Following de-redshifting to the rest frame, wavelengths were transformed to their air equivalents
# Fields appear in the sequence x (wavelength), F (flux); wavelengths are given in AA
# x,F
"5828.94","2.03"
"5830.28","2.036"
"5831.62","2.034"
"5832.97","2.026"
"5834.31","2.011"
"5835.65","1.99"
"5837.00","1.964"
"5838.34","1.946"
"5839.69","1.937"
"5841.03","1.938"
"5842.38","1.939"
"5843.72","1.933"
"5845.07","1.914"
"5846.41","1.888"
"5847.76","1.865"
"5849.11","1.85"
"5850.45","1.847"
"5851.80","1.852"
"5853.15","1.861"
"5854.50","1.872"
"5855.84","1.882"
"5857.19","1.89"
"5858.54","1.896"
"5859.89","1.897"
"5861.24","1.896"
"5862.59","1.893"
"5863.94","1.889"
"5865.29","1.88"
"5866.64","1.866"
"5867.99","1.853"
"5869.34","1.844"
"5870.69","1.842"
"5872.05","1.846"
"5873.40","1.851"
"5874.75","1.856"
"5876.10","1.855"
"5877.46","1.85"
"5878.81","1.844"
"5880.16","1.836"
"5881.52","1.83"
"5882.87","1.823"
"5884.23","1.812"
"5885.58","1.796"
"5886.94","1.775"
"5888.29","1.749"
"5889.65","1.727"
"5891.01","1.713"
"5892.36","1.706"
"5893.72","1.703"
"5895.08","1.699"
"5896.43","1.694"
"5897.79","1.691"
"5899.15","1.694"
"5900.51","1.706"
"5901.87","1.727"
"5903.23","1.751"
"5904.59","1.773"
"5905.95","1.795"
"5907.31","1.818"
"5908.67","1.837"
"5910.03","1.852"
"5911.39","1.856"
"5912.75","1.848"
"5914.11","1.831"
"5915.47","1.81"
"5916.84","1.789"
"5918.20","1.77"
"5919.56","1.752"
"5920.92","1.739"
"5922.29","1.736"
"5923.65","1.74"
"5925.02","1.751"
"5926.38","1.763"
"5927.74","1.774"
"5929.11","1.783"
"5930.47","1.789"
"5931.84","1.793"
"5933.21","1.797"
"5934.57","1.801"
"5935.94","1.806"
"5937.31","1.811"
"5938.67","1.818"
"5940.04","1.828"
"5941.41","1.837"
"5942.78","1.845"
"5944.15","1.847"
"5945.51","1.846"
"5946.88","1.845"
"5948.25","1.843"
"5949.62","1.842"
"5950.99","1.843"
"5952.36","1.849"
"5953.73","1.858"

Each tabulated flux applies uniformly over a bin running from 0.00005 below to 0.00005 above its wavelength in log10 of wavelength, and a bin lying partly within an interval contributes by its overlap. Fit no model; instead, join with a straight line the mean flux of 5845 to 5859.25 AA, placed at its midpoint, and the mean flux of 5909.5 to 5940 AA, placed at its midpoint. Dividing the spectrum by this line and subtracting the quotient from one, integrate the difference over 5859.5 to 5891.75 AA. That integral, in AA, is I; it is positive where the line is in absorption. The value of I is 0.2 AA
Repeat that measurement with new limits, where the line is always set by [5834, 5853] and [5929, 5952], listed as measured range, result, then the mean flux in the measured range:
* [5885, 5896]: 0.8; 1.73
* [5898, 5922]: 0.9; 1.78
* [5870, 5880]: 0.2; 1.85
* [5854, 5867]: 0.1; 1.89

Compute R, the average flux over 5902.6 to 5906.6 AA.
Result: 1.77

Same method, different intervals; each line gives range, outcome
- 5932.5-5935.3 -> 1.8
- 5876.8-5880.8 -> 1.85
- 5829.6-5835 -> 2.03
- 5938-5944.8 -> 1.83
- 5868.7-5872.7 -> 1.84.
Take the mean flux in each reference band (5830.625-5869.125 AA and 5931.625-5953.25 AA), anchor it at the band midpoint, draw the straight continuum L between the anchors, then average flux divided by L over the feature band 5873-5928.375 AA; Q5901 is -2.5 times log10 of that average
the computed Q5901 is 0.052 mag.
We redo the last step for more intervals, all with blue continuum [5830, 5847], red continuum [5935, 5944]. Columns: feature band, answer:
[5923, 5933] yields 0.041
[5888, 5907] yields 0.095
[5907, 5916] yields 0.014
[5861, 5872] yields 0.033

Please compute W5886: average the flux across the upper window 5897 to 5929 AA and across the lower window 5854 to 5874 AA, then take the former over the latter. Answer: 0.95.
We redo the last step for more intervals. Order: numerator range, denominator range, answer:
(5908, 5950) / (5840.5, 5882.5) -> 0.96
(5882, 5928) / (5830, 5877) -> 0.93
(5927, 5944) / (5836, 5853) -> 0.95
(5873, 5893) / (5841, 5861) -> 0.95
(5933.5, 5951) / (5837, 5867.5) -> 0.97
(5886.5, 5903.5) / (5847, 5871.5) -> 0.92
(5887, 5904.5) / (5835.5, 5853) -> 0.90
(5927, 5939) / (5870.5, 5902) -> 1.01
